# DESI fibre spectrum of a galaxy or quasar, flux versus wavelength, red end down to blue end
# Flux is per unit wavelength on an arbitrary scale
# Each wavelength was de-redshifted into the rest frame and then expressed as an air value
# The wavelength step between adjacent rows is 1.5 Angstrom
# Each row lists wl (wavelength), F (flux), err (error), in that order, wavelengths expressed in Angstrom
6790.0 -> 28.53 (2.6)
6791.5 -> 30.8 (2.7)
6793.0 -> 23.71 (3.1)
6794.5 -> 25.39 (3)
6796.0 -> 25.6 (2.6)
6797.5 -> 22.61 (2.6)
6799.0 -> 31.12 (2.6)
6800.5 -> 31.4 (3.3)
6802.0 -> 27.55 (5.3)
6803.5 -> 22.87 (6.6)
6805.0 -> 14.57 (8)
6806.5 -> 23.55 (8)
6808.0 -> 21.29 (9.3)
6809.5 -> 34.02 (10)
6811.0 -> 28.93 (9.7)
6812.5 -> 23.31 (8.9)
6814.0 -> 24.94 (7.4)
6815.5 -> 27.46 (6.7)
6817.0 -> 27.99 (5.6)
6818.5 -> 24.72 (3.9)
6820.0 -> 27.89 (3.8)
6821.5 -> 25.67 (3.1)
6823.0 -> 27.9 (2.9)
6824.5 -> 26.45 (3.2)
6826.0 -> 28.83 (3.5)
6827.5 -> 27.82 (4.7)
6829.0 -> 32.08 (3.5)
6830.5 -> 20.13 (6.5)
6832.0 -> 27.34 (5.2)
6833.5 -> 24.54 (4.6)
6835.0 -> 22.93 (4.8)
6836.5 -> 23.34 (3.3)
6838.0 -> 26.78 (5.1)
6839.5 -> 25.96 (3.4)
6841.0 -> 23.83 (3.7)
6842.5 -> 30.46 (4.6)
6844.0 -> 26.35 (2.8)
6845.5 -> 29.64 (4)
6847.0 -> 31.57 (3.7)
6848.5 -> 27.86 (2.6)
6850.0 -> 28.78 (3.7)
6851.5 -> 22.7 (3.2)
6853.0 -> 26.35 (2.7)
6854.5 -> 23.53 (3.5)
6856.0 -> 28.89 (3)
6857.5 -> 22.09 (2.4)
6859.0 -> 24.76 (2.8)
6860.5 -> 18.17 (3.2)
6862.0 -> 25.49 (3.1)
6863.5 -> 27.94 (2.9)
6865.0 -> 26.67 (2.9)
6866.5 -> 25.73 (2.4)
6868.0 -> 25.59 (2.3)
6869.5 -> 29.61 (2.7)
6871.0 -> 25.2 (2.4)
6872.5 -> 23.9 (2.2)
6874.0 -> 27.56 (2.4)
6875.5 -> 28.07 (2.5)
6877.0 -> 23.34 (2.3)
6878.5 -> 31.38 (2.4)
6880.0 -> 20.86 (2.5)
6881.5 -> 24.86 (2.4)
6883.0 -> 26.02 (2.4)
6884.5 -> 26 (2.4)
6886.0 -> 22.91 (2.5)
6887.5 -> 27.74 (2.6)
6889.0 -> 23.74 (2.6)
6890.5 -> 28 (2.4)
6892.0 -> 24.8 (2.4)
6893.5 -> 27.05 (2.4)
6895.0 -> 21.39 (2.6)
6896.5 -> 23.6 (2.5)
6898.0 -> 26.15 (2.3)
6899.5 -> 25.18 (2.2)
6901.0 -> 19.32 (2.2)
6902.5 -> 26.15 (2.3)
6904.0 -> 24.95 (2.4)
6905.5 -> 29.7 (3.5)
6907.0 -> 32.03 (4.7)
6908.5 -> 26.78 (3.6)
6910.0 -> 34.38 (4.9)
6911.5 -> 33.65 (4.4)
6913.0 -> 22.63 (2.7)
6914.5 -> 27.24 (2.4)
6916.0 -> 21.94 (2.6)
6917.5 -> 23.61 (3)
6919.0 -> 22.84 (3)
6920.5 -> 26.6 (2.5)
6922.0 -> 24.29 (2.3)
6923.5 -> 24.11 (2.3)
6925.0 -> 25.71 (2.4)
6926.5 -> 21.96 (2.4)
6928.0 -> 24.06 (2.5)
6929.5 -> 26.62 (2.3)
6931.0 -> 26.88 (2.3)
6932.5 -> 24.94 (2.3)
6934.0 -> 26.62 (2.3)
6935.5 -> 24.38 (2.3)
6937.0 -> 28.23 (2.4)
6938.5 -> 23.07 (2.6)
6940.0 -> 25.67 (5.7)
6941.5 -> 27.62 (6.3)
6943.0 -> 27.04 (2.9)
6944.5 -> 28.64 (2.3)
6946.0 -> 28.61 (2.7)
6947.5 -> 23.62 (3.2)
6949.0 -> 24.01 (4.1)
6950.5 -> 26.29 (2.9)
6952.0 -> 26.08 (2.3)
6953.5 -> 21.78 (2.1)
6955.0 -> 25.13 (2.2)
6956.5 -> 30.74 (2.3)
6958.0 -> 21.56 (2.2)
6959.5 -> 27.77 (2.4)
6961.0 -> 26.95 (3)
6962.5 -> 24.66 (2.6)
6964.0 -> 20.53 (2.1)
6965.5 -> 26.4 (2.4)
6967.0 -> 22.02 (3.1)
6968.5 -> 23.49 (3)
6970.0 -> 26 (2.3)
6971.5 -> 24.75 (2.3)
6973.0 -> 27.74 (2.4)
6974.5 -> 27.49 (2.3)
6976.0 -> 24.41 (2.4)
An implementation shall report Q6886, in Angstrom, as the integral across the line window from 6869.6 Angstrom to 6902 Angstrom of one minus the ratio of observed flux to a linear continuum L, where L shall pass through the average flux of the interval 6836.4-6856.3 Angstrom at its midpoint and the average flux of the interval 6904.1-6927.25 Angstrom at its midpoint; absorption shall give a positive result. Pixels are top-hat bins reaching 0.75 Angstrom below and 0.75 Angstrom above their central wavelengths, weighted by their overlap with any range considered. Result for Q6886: 1.78 Angstrom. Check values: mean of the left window 26.9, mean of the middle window 25.2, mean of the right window 26.5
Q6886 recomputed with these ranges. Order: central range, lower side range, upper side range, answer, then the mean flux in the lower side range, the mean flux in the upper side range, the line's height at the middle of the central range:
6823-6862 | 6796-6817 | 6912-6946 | -0.67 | 25.7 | 25.4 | 25.6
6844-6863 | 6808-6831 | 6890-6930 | 0.51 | 27.1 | 25.7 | 26.6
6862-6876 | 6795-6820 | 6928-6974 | -0.49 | 25.8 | 25.6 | 25.7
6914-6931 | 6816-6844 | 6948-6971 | 0.53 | 26.4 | 24.9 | 25.3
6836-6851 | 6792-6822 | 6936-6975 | -1.00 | 25.8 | 25.6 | 25.7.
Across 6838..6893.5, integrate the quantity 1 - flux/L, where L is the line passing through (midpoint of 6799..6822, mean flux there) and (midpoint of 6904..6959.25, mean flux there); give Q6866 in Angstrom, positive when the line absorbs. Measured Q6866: -0.1 Angstrom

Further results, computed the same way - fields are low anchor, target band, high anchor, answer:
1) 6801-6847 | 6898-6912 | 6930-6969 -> -1.1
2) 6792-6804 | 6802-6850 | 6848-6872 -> -0.4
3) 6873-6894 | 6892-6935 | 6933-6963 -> 0.3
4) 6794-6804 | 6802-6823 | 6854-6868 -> 0.8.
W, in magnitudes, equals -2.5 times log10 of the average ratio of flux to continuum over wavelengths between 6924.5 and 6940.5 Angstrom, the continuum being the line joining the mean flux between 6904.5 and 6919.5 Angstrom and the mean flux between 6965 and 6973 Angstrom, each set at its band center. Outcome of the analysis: 0.05 mag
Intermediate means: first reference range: 27.5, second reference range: 24.8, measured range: 25.3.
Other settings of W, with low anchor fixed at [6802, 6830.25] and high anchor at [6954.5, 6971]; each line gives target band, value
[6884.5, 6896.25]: 0.02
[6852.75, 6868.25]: 0.03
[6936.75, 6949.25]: -0.05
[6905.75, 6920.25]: -0.08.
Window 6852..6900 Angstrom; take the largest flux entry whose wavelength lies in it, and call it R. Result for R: 31.38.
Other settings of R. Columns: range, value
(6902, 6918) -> 34.38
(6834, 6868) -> 31.57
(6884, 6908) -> 32.03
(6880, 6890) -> 27.74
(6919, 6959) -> 30.74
